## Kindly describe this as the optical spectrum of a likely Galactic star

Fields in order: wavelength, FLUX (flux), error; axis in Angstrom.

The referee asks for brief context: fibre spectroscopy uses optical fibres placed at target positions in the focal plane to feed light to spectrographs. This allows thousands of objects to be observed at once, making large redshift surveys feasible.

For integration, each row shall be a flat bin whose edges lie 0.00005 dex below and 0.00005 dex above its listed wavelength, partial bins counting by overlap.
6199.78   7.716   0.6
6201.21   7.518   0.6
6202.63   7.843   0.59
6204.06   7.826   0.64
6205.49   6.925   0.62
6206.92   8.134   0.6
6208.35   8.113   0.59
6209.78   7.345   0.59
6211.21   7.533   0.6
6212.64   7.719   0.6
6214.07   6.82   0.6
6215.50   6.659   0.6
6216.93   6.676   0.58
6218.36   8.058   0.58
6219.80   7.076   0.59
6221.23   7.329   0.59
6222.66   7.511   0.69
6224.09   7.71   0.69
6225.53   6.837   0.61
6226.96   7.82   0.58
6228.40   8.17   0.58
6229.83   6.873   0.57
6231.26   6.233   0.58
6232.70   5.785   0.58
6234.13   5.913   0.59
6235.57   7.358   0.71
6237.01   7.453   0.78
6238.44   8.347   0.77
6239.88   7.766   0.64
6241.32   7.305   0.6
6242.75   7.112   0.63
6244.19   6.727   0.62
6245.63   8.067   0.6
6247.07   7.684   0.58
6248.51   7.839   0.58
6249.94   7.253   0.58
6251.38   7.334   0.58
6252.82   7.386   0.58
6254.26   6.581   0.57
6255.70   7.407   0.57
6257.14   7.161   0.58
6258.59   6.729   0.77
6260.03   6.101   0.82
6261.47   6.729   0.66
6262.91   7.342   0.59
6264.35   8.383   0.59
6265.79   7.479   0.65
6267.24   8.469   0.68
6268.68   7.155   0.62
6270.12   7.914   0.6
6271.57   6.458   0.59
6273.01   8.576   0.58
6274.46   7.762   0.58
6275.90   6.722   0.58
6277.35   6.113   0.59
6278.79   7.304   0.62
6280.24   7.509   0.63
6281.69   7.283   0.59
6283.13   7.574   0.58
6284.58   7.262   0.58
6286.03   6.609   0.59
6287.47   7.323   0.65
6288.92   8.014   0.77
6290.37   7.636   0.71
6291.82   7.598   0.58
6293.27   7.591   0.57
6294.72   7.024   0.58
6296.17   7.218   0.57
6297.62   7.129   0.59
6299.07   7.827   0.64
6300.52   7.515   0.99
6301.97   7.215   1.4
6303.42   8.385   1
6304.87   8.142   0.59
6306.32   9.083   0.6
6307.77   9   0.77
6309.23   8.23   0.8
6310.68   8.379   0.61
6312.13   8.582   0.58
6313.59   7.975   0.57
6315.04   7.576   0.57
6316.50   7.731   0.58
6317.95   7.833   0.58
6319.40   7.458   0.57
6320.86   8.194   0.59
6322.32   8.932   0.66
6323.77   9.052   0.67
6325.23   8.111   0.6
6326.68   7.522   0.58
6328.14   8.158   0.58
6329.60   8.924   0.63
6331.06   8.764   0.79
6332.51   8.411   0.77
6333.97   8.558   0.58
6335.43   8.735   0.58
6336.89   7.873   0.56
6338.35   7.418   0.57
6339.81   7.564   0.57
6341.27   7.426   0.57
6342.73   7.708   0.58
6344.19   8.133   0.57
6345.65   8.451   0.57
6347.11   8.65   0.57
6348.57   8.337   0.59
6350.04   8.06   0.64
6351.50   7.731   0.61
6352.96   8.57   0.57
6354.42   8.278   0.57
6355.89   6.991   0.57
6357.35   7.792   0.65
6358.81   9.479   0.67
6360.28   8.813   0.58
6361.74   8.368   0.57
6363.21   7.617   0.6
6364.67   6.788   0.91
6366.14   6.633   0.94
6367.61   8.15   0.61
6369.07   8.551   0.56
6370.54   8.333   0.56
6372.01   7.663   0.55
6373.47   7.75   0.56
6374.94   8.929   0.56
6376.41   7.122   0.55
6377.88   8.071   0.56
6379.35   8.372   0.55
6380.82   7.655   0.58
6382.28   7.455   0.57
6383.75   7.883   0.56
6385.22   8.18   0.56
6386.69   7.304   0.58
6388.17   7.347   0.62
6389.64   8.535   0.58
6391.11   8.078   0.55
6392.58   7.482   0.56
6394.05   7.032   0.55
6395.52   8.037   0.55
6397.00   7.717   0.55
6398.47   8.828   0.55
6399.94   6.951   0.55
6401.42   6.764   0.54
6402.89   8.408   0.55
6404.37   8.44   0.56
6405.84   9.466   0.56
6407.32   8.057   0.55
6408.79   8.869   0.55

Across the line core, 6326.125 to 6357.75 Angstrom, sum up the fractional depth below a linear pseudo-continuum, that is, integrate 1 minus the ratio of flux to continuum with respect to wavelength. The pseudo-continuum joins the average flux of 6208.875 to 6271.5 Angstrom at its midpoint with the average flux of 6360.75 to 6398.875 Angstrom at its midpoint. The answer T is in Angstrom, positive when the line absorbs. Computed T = -1.7 Angstrom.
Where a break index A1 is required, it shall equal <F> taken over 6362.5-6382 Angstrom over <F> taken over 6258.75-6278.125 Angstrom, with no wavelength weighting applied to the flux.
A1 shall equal 1.07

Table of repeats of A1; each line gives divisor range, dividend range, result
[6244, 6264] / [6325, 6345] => 1.12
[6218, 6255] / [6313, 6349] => 1.12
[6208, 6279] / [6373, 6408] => 1.09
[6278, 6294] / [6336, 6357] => 1.07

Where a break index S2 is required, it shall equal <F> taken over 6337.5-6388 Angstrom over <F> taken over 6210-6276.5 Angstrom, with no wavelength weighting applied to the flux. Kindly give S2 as 1.09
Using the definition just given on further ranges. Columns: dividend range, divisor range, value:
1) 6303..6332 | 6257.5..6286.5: 1.14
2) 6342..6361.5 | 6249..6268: 1.13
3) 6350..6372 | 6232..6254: 1.10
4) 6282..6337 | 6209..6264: 1.11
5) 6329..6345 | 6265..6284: 1.10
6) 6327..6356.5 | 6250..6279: 1.12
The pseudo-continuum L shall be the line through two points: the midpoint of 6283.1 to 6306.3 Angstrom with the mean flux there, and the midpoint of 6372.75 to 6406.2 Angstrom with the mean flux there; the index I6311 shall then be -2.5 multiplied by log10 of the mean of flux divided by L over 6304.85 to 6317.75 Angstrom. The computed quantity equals -0.09 mag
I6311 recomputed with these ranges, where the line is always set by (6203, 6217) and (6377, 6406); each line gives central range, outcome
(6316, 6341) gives -0.06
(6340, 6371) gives -0.03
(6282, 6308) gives 0.00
